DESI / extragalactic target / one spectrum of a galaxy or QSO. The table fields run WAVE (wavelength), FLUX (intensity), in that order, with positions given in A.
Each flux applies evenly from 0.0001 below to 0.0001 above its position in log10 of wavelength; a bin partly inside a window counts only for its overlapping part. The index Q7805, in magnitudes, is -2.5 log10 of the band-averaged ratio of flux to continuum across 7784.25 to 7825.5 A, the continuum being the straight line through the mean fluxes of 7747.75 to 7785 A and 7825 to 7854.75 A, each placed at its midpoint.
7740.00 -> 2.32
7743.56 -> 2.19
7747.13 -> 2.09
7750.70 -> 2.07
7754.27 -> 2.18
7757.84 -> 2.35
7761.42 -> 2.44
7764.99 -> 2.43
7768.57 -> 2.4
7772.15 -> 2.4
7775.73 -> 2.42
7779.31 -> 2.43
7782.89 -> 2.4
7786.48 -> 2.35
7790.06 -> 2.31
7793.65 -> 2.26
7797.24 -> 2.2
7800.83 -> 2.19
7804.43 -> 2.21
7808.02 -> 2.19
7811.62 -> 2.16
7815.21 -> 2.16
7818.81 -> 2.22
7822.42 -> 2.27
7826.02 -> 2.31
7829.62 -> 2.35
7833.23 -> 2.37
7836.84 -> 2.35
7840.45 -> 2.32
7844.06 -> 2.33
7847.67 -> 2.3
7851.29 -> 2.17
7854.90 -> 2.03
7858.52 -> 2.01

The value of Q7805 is 0.04 mag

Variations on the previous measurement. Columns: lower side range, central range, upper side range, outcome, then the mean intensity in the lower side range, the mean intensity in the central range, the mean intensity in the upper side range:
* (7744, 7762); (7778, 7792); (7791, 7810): -0.08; 2.21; 2.37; 2.21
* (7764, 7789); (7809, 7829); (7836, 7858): 0.03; 2.4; 2.23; 2.23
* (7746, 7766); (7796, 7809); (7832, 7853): 0.04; 2.26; 2.2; 2.31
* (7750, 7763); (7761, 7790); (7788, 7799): -0.06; 2.27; 2.4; 2.26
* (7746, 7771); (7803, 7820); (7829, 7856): 0.05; 2.29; 2.19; 2.28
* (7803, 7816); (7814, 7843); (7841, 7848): -0.02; 2.18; 2.3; 2.32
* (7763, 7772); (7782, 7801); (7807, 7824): 0.01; 2.41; 2.29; 2.2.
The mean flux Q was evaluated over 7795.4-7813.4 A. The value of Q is 2.19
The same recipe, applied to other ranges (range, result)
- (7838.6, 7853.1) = 2.28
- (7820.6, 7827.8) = 2.29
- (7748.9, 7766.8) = 2.29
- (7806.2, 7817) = 2.17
